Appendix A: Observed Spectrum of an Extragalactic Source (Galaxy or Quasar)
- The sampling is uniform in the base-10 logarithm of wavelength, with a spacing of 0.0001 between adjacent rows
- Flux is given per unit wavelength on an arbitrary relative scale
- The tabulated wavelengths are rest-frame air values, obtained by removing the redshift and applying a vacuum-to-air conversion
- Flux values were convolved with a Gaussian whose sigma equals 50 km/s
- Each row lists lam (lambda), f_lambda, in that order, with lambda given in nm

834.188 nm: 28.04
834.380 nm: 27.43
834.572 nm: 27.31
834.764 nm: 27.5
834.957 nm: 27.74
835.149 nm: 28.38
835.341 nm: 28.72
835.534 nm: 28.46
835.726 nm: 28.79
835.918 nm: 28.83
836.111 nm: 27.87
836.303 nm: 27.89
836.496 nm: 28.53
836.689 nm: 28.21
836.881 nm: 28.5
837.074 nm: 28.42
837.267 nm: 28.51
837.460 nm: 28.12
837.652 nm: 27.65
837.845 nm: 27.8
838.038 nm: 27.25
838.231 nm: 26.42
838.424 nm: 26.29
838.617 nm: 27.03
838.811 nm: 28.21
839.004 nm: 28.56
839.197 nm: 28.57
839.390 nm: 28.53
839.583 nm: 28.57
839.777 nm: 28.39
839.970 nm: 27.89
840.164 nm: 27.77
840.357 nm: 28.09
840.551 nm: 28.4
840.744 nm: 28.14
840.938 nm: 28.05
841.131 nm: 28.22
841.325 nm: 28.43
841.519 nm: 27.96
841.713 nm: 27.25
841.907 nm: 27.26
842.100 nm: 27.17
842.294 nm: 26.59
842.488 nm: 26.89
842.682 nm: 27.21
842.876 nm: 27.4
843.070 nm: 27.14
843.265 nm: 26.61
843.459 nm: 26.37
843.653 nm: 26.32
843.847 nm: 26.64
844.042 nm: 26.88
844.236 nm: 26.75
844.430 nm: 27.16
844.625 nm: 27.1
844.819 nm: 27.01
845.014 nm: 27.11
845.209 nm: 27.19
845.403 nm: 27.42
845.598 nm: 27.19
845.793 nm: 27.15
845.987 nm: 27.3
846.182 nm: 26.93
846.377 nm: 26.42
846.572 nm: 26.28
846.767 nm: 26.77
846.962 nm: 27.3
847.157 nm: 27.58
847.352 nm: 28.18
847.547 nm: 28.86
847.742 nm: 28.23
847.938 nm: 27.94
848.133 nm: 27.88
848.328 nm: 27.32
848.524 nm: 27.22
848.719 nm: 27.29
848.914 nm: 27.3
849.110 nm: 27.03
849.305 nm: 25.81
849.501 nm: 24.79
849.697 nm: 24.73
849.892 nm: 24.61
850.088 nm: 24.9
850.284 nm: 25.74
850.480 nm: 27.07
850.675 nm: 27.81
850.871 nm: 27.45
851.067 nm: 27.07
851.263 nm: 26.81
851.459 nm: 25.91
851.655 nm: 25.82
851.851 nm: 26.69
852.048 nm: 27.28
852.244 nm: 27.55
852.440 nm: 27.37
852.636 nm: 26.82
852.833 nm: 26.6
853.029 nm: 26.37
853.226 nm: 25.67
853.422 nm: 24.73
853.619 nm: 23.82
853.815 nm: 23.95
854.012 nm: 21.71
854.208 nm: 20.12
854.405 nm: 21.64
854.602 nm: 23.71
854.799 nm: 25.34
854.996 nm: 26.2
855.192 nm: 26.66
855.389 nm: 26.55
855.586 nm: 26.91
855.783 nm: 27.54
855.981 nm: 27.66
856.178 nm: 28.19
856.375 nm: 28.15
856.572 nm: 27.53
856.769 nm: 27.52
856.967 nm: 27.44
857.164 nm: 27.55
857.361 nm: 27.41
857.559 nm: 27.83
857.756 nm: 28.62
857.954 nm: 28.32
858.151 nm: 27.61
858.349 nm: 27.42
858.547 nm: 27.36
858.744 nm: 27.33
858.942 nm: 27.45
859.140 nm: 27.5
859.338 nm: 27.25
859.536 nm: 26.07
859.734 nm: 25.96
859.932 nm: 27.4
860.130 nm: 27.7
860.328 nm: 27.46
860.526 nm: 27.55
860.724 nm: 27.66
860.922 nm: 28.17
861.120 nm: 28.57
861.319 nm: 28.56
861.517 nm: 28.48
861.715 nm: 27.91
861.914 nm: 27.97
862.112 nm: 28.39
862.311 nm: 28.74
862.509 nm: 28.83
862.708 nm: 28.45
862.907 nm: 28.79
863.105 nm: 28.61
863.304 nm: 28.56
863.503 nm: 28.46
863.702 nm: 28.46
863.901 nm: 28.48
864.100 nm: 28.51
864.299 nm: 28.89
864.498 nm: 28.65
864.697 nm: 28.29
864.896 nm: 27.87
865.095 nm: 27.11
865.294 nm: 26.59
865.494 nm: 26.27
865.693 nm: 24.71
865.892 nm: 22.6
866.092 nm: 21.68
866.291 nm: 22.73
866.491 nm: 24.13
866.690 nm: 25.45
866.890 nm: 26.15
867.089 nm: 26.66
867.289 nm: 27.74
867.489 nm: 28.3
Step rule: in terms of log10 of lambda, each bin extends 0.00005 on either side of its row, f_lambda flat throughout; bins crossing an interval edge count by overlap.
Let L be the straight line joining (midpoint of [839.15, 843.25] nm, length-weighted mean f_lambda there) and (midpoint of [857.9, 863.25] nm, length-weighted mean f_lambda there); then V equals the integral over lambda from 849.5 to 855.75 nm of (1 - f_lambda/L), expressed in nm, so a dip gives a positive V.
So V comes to 0.50 nm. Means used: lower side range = 27.8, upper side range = 27.8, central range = 25.6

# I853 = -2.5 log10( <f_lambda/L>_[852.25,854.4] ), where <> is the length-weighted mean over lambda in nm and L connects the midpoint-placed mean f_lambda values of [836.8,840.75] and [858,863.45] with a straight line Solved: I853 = 0.13 mag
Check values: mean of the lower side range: 28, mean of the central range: 24.7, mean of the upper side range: 27.9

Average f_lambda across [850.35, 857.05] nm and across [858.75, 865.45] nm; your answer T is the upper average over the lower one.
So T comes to 1.07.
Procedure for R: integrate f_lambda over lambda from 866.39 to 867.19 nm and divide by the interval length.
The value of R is 25.6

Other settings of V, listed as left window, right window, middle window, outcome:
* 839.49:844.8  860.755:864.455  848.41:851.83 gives 0.18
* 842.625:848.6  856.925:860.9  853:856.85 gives 0.27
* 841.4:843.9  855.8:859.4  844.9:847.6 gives -0.01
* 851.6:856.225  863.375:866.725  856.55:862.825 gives -0.42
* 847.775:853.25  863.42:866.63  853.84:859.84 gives 0.01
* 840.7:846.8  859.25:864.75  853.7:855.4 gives 0.24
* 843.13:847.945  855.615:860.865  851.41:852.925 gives 0.03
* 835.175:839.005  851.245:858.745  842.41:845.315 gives 0.05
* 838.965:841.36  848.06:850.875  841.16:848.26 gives 0.03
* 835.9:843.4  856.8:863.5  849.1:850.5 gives 0.12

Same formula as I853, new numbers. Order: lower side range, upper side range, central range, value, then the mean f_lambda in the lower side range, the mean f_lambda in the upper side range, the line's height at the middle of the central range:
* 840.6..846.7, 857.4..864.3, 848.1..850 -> 0.04 mag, 27.2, 28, 27.4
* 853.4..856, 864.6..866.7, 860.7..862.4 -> -0.13 mag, 24.7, 25.2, 25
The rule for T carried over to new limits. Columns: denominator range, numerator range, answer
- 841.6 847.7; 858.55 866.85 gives 1.01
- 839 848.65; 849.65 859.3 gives 0.96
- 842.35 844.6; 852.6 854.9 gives 0.90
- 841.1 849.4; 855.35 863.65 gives 1.02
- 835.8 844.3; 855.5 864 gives 1.01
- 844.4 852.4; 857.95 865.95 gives 1.03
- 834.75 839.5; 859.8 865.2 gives 1.01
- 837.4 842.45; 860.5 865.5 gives 1.02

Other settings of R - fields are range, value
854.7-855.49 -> 26.2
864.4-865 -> 28.3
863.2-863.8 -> 28.5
